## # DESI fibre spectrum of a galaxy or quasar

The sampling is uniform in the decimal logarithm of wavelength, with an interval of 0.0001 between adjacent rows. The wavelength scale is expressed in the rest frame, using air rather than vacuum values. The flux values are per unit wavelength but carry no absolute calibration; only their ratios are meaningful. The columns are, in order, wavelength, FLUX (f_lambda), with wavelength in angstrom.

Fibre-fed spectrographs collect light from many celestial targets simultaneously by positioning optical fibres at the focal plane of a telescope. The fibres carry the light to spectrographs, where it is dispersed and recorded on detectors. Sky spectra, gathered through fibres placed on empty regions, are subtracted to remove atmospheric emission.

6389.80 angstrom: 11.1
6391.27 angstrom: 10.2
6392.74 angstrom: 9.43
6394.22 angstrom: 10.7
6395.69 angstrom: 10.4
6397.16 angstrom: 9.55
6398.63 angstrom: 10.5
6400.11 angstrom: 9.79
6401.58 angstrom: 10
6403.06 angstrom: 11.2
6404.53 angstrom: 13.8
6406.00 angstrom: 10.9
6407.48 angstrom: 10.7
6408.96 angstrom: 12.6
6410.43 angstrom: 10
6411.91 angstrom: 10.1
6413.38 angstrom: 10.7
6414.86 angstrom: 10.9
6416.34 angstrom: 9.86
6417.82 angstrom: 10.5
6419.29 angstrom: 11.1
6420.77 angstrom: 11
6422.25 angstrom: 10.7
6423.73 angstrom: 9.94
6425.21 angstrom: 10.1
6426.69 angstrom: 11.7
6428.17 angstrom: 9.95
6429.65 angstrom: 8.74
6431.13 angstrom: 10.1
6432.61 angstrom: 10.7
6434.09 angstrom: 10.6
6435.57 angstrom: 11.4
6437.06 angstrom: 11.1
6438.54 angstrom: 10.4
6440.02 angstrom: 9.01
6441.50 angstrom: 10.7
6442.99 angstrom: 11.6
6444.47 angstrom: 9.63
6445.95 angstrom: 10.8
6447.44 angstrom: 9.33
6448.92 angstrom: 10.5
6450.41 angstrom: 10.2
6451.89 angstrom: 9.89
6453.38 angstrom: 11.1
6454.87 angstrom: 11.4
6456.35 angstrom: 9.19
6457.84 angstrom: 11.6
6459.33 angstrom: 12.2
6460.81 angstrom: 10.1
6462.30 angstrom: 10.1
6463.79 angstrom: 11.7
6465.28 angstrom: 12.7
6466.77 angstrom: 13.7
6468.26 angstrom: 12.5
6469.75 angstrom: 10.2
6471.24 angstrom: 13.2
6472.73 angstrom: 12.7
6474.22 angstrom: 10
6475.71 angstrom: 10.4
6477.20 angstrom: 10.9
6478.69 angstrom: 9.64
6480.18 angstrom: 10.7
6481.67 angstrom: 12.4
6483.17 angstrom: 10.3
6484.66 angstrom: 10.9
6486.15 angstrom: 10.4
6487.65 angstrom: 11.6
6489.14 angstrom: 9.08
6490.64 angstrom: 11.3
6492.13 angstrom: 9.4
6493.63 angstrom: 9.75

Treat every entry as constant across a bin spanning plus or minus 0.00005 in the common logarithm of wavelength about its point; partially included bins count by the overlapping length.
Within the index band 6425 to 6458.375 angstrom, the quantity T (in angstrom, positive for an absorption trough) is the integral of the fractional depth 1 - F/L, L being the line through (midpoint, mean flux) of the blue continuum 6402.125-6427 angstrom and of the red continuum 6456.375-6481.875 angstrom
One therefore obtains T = 2.1 angstrom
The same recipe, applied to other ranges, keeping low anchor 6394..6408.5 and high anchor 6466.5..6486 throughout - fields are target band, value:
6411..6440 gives 1.27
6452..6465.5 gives 0.19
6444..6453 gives 0.79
